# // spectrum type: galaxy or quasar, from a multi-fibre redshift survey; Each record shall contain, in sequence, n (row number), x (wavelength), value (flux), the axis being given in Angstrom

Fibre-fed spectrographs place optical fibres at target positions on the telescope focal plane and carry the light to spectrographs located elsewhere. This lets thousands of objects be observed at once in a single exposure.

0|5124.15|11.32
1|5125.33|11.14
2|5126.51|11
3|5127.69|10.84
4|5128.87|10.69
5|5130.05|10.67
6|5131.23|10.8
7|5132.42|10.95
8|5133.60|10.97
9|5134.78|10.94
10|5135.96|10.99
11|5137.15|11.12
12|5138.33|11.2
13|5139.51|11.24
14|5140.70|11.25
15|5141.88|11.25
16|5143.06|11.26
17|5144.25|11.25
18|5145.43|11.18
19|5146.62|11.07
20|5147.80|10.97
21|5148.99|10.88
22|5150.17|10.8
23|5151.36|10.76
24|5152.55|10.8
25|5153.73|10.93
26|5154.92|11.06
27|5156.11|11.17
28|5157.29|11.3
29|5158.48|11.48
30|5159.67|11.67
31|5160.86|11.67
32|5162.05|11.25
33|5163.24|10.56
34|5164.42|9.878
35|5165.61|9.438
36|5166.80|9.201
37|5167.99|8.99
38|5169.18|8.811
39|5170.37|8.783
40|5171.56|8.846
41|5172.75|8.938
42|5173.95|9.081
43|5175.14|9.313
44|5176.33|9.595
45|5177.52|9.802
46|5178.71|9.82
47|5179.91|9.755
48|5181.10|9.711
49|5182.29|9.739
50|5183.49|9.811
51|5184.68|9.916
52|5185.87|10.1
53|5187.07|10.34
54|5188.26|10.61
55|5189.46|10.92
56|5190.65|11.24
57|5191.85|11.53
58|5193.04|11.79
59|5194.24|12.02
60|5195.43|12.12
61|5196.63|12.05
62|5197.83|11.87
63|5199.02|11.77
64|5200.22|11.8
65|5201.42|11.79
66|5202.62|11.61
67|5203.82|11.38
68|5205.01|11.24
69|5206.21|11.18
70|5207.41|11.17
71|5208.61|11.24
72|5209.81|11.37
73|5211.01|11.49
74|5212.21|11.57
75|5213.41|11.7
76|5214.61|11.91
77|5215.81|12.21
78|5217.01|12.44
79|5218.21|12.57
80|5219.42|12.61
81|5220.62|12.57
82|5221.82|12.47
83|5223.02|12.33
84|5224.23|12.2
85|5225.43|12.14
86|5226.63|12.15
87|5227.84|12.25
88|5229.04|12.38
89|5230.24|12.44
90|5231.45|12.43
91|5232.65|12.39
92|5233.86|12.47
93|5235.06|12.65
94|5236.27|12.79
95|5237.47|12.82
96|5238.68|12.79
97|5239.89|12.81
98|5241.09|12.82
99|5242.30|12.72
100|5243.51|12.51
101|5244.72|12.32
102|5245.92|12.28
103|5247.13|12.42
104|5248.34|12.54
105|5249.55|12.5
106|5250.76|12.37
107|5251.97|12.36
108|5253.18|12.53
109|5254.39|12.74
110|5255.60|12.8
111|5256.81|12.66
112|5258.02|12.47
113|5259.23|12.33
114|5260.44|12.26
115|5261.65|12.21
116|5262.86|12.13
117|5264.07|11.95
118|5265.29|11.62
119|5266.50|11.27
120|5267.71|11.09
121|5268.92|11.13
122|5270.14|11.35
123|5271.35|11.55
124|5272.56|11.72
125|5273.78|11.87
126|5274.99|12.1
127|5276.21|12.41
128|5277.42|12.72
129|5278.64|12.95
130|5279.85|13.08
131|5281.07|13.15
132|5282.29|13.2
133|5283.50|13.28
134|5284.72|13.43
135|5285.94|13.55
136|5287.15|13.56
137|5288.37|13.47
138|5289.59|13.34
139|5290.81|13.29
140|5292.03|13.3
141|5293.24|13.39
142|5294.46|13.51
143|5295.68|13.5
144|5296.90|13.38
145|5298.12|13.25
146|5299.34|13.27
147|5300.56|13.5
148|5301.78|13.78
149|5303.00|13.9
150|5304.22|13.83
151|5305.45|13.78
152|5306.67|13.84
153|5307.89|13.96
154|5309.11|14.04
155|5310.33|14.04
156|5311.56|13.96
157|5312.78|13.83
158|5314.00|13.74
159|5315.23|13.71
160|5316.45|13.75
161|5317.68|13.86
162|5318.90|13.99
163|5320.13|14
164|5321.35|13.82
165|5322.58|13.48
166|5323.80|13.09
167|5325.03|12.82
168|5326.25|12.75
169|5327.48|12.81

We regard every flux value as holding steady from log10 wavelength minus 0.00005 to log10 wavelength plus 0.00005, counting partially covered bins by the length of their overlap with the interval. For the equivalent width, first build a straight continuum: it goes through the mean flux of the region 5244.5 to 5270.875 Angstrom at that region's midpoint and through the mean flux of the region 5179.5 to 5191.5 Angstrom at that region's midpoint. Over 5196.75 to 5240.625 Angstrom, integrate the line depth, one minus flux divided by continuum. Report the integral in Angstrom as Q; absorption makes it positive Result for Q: -3.8 Angstrom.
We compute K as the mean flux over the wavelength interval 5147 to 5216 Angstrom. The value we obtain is 10.7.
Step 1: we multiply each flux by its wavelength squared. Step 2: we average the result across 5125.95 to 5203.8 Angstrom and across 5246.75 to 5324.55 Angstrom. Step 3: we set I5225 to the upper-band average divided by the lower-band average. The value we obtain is 1.3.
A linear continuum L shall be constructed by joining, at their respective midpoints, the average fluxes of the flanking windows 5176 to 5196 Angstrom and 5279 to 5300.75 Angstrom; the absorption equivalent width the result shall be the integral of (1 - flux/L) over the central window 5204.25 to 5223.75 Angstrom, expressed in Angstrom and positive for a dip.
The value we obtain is -1.0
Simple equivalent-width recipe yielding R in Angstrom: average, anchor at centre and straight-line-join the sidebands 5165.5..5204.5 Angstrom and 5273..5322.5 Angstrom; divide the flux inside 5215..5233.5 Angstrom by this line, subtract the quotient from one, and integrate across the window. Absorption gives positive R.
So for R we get -1.5 Angstrom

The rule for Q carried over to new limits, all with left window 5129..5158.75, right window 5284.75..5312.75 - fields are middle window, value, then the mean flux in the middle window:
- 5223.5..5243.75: 0.0 Angstrom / 12.5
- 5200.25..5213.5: 0.7 Angstrom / 11.4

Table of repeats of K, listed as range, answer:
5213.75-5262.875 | 12.5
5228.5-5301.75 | 12.6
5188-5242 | 12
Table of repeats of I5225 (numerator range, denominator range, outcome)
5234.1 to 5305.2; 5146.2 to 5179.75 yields 1.29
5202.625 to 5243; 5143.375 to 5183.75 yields 1.21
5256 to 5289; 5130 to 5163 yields 1.17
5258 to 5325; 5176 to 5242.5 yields 1.16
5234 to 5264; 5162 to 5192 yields 1.31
